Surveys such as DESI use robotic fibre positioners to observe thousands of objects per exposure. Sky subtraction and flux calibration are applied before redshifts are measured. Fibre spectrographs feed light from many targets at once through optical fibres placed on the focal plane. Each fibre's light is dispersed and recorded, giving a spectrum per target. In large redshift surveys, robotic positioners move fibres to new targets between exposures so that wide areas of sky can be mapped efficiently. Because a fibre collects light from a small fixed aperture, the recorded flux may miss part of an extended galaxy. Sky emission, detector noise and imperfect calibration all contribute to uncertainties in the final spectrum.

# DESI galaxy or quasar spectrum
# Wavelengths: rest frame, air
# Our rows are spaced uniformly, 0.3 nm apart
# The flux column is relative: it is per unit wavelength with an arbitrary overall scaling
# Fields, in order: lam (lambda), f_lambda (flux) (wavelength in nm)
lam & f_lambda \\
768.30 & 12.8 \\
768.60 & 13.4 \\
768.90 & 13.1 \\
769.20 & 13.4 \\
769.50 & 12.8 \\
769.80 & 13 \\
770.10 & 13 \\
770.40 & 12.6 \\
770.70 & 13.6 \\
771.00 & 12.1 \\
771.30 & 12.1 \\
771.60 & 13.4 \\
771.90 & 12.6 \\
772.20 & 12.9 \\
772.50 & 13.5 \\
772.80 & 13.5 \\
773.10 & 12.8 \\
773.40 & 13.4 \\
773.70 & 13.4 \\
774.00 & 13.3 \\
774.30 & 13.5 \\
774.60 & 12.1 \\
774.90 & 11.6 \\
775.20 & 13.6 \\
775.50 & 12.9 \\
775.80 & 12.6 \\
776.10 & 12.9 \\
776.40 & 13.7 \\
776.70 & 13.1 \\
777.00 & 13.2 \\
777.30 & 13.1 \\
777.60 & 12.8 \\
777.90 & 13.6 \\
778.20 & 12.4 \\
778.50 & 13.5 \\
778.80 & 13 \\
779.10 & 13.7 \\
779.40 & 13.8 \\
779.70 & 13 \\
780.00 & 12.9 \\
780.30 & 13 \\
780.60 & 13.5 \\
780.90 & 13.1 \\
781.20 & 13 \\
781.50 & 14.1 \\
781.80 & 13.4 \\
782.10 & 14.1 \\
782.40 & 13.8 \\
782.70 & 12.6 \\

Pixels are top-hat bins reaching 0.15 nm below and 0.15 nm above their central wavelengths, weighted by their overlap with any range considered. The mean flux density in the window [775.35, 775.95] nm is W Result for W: 12.8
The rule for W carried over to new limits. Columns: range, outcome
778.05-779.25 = 13.2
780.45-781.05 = 13.3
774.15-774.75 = 12.8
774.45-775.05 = 11.8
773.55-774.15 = 13.4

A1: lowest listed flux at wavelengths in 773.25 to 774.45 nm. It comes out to 13.3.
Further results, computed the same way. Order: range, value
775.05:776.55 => 12.6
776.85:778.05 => 12.8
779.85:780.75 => 12.9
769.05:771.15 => 12.1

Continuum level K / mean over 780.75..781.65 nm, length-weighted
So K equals 13.4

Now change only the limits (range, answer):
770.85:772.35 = 12.6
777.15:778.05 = 13.2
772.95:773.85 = 13.2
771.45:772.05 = 13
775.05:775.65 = 13.3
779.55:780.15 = 13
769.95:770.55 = 12.8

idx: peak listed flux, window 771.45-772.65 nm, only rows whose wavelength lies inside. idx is 13.5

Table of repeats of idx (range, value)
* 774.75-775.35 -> 13.6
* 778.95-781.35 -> 13.8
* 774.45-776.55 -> 13.7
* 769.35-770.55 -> 13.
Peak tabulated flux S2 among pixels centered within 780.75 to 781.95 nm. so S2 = 14.1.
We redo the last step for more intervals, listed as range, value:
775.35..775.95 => 12.9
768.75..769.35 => 13.4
